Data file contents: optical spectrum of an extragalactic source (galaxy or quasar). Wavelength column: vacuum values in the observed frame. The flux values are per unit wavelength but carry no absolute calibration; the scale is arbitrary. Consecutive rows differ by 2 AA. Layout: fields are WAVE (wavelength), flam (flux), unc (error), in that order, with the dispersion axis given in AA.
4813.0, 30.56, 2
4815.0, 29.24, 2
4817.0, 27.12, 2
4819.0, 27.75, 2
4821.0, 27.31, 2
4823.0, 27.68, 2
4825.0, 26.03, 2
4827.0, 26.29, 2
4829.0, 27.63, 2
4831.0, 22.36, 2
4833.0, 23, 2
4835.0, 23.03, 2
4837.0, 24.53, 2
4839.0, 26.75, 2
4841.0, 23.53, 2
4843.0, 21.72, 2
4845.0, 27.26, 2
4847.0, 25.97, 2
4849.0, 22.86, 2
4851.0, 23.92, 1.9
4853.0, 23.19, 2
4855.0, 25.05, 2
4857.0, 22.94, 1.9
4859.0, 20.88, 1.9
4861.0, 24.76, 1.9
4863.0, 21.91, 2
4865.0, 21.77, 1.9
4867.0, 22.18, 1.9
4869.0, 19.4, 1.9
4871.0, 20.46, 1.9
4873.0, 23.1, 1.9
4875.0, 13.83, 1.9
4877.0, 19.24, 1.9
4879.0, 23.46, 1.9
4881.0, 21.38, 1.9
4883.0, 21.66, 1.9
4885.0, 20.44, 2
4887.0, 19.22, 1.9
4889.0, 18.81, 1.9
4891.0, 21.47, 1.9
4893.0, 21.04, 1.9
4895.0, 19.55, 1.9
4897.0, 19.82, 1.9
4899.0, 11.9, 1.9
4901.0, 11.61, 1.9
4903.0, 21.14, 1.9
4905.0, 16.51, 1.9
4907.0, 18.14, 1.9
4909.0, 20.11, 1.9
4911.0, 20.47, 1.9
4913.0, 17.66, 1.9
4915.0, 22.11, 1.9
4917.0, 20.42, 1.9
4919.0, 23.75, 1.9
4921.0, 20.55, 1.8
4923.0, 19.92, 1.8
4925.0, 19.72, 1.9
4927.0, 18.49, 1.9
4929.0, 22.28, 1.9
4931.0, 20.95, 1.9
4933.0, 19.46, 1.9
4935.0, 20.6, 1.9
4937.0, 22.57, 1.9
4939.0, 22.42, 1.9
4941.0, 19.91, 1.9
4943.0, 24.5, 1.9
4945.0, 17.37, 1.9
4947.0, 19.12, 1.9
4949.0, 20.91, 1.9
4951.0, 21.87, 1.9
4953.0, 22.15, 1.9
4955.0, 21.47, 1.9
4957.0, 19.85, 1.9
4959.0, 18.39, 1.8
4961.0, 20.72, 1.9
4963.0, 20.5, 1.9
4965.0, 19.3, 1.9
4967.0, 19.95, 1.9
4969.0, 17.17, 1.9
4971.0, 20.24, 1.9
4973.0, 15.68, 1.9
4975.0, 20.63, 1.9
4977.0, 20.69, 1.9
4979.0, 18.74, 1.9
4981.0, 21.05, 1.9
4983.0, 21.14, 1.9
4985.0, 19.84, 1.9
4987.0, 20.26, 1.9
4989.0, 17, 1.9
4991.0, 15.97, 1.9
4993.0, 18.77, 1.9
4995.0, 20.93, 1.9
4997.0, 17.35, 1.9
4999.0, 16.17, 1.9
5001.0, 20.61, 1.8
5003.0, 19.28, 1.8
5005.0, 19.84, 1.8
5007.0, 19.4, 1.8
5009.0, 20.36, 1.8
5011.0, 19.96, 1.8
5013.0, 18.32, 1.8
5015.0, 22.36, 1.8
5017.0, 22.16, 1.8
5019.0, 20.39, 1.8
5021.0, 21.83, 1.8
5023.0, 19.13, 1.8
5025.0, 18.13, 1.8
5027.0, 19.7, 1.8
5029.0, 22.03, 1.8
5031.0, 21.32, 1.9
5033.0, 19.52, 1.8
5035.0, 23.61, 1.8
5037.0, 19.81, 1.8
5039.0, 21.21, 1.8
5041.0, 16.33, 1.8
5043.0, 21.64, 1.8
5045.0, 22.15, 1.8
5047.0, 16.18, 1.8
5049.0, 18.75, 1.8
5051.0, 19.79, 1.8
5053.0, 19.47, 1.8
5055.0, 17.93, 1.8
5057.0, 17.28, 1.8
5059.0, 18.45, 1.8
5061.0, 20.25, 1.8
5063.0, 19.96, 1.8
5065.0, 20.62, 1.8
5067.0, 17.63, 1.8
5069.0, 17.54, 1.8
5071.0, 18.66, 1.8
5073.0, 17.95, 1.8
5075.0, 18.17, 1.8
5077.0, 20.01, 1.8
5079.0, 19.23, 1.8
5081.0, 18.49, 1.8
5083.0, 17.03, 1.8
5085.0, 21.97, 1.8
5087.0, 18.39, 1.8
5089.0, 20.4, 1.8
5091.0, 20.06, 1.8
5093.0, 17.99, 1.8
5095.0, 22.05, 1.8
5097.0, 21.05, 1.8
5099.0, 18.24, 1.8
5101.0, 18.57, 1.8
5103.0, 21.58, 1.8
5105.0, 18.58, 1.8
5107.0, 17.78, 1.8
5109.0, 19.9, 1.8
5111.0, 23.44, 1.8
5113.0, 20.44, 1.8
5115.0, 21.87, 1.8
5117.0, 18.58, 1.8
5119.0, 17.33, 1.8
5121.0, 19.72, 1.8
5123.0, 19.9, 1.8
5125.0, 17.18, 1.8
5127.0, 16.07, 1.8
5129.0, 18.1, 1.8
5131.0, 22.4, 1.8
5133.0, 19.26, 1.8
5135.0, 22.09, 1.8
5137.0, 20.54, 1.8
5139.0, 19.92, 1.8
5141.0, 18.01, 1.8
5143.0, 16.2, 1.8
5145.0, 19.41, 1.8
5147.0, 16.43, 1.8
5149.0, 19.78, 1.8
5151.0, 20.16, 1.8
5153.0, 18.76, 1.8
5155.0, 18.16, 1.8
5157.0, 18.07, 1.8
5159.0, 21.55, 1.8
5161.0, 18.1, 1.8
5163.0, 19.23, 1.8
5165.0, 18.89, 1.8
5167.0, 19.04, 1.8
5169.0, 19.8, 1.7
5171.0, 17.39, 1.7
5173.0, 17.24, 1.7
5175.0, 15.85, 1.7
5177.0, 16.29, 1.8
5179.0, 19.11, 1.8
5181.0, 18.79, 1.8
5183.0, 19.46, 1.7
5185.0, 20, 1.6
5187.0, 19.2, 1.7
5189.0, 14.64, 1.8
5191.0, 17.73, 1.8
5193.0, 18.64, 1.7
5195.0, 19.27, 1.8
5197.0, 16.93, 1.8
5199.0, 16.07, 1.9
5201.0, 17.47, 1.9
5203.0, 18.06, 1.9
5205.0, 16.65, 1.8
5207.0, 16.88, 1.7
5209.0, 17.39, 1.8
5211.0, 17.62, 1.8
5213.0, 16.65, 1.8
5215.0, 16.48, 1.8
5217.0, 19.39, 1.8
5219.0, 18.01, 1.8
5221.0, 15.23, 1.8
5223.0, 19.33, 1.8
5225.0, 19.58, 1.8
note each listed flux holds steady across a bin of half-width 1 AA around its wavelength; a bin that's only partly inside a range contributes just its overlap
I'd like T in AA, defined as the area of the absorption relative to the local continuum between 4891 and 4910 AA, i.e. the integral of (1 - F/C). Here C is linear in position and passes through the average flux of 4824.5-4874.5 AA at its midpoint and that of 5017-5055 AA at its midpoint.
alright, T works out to 3.9 AA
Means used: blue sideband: 23.5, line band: 18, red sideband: 20.1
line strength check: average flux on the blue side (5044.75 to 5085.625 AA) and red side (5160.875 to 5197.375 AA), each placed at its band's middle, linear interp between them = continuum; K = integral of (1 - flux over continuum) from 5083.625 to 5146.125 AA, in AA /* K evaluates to -3.33 AA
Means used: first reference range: 18.8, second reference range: 18.2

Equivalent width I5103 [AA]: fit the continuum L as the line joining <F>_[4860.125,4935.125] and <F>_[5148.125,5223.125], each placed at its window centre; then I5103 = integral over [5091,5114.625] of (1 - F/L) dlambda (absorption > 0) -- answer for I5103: -1.8 AA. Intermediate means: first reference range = 20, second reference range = 18.1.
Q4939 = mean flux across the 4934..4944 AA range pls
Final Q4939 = 22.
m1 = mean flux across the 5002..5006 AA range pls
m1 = 19.6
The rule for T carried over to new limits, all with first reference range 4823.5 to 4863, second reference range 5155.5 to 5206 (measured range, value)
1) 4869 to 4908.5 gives 7.3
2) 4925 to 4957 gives 2.3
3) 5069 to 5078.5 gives 0.7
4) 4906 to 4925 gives 2.2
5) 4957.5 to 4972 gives 1.7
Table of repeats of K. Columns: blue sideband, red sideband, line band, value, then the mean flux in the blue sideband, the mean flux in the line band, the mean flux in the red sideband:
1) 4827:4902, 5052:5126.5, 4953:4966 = 0.3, 21.7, 20.2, 19.3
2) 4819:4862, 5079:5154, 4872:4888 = 2.4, 24.7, 20.3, 19.4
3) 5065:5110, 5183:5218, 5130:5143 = -1.1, 19.2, 20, 17.6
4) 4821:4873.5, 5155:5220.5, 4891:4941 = 6.6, 23.9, 19.7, 18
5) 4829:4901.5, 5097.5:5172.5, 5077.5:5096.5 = 0.1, 21.7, 19.6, 19.2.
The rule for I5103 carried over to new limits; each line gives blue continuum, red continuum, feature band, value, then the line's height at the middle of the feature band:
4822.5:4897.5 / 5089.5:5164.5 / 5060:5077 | 0.98 AA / 20.1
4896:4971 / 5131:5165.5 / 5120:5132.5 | 0.23 AA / 19.3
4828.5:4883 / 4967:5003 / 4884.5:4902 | 2.86 AA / 21.7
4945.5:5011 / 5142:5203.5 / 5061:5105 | -1.12 AA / 18.8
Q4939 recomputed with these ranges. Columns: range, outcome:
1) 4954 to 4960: 19.9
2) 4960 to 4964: 20.6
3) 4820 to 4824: 27.5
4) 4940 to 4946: 20.6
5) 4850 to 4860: 23.2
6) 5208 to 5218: 17.5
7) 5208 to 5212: 17.5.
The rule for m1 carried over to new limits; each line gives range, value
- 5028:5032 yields 21.7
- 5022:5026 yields 18.6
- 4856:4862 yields 22.9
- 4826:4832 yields 25.4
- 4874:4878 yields 16.5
